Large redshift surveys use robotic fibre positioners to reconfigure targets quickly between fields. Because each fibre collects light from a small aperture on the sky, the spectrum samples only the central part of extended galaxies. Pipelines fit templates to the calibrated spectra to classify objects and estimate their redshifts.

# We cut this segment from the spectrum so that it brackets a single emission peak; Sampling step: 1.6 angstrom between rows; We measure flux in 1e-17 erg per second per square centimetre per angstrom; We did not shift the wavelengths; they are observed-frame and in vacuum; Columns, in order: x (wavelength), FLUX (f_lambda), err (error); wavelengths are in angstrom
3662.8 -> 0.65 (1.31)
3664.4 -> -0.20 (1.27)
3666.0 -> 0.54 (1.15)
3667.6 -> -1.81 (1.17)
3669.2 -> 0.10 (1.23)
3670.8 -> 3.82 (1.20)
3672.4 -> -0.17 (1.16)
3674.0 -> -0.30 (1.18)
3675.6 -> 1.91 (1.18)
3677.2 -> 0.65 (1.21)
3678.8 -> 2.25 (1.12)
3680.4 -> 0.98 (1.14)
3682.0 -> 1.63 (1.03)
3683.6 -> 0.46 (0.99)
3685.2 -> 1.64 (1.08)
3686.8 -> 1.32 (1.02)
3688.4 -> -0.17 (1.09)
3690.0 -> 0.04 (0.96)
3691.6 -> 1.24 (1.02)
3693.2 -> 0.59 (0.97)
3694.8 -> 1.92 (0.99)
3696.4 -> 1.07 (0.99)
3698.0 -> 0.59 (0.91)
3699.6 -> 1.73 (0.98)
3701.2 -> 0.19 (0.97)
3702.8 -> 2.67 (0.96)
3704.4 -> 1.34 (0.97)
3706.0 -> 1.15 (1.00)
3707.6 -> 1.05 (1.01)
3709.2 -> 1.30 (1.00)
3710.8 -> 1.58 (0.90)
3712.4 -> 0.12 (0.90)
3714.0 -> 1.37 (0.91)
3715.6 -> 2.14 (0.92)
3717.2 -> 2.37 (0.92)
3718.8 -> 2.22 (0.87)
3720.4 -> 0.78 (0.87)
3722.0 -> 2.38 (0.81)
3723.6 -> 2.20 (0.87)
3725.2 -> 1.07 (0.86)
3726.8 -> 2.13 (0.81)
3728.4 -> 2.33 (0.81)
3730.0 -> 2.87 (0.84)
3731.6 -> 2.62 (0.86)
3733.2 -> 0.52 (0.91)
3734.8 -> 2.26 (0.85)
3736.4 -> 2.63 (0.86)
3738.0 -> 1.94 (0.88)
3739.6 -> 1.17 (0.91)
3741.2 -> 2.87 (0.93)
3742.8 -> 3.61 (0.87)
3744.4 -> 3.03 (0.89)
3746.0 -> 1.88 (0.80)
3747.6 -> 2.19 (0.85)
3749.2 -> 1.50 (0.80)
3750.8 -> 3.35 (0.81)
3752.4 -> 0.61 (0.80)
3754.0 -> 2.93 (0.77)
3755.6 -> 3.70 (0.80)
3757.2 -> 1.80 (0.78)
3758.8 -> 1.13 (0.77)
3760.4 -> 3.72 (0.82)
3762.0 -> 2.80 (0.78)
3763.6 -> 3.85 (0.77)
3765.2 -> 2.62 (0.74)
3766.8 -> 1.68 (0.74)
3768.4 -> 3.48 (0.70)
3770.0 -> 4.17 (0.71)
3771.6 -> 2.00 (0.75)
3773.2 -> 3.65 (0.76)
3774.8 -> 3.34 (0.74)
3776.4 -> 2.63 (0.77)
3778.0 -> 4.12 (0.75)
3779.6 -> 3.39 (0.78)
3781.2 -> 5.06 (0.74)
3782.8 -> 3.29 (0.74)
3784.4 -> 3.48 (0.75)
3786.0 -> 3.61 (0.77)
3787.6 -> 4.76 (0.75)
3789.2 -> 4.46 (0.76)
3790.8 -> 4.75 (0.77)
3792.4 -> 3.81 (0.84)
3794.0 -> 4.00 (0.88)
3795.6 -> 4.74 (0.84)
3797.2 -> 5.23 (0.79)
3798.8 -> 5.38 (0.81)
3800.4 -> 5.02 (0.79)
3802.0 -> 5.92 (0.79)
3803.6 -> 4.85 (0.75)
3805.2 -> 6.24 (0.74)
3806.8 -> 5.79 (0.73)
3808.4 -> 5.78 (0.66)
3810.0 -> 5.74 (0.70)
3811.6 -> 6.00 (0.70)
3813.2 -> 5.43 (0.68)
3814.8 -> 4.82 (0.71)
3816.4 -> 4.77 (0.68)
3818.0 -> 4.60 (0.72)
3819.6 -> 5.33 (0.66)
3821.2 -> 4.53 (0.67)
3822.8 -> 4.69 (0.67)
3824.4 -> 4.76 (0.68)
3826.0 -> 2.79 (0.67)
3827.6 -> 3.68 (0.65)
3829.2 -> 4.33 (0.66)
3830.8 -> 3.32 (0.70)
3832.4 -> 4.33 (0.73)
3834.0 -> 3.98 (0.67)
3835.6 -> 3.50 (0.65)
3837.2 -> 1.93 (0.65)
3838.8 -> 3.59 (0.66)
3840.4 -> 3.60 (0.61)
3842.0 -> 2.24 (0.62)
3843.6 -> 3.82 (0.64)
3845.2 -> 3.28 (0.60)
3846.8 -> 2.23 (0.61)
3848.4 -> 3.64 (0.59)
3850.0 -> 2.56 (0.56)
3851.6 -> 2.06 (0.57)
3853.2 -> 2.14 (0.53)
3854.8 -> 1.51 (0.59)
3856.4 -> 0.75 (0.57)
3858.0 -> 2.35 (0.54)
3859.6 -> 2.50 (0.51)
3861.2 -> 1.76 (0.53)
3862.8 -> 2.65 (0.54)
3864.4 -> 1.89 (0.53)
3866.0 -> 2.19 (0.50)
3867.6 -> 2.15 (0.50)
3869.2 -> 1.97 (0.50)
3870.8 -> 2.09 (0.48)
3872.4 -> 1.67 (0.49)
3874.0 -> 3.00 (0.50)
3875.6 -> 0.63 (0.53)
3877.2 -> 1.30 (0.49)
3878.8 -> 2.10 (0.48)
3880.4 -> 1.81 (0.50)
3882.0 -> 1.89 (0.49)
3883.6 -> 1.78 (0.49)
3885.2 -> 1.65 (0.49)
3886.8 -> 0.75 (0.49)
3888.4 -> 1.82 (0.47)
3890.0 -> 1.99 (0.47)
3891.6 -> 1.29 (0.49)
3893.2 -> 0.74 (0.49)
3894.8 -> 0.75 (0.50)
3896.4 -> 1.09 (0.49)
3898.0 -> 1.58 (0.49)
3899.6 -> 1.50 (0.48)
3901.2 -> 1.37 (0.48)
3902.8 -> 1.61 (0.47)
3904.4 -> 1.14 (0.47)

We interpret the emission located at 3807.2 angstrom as C IV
